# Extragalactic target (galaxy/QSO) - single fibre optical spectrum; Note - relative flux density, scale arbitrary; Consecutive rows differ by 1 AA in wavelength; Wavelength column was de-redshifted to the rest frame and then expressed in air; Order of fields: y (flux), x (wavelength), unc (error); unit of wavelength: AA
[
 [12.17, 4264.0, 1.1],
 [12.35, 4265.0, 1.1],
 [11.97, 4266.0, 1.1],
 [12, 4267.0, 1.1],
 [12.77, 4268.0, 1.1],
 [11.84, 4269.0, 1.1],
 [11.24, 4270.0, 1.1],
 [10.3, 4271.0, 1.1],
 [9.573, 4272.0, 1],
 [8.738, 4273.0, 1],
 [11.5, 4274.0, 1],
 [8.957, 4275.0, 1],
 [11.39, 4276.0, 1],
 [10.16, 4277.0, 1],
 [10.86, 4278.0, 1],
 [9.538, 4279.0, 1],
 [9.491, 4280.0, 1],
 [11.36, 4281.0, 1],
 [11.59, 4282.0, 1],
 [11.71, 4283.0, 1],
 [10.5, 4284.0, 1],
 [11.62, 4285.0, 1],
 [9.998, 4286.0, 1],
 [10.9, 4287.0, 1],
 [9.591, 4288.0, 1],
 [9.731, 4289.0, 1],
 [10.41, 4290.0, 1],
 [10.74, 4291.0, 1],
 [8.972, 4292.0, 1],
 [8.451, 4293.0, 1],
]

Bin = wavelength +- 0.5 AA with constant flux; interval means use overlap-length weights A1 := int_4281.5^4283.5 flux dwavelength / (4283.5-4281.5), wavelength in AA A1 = 11.7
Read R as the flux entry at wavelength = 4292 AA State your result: 8.972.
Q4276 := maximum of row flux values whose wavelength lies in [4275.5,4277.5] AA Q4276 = 11.39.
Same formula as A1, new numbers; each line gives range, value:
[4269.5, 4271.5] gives 10.8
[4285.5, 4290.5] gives 10.1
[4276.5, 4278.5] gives 10.5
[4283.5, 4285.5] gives 11.1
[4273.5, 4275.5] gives 10.2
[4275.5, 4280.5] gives 10.3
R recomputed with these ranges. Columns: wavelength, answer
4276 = 11.39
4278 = 10.86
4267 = 12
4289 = 9.731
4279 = 9.538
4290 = 10.41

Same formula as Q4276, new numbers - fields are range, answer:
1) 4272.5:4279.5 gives 11.5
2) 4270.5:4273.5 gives 10.3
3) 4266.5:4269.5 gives 12.77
